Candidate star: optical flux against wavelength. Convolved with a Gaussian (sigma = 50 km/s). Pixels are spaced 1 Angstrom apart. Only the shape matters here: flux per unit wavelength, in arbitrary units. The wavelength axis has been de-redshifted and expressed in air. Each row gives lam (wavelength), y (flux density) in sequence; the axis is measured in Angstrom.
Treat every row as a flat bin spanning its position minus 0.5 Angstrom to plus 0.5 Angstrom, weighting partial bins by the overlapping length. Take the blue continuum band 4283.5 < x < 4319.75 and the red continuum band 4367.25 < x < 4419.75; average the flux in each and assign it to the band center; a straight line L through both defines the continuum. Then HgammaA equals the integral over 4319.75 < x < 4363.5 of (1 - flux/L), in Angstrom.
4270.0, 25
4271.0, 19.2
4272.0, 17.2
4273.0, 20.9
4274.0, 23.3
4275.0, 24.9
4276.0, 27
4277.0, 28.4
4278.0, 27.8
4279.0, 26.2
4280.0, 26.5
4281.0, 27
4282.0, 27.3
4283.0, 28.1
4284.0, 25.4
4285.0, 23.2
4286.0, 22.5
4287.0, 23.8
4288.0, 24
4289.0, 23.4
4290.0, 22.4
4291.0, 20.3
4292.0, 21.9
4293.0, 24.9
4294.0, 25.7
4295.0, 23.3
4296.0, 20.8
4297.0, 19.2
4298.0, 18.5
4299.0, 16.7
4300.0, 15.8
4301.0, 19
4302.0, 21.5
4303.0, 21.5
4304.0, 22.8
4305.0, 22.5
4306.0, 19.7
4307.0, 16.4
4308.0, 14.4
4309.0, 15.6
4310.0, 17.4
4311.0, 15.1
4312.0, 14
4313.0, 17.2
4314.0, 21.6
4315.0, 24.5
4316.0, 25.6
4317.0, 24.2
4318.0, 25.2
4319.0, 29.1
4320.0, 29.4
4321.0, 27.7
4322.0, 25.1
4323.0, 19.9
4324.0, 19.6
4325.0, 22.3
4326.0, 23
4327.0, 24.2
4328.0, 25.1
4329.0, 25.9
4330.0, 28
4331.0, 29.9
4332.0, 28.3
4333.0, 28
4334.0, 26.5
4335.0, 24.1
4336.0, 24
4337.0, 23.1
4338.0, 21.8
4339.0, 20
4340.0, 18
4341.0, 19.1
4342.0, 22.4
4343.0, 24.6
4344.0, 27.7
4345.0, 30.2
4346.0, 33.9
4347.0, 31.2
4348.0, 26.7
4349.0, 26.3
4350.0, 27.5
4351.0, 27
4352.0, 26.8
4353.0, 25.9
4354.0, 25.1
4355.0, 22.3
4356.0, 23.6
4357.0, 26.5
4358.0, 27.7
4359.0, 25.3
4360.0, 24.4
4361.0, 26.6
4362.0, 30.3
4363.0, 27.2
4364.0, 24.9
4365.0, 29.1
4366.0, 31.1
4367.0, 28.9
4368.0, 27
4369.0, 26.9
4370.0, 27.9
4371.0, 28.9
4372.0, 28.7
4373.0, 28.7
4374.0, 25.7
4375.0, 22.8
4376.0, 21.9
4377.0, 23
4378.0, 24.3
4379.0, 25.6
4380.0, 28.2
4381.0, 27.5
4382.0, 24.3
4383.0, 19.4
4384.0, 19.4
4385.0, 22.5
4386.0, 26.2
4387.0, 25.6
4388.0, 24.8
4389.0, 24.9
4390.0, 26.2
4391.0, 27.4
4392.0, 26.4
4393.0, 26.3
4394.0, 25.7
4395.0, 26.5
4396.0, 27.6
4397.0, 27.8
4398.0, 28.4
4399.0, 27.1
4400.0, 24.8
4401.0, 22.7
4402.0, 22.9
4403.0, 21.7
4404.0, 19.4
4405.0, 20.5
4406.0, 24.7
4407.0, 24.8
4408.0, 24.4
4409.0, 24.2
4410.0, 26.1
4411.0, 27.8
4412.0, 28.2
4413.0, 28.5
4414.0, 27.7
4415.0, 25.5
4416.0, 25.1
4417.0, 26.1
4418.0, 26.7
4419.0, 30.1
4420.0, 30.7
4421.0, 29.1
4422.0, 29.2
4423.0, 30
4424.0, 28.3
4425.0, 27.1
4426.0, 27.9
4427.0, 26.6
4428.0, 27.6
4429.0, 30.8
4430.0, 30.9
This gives -4.6 Angstrom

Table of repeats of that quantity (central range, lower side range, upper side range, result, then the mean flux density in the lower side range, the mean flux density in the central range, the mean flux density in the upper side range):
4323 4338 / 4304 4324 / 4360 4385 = -1.5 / 21.3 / 24.9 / 26.1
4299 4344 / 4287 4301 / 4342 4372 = 3.0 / 21.3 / 22.3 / 27.2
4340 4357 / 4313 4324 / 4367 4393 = -0.7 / 24.6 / 26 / 25.5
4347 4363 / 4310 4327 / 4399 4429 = -1.6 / 22.6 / 26.3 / 26.2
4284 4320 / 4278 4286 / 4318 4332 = 6.5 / 26.1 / 21.1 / 25.4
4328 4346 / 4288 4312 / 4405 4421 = -2.4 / 19.9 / 25.1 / 26.6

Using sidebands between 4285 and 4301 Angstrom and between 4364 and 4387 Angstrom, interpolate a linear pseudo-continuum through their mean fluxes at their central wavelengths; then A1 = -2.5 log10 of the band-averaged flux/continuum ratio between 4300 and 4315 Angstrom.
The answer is 0.20 mag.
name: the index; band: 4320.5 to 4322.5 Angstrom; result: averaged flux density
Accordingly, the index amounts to 26.4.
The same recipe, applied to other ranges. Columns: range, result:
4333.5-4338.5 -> 23.9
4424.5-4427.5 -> 27.2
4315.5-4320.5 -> 26.7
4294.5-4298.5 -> 20.4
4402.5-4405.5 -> 20.5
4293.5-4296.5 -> 23.3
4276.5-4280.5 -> 27.2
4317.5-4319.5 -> 27.1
